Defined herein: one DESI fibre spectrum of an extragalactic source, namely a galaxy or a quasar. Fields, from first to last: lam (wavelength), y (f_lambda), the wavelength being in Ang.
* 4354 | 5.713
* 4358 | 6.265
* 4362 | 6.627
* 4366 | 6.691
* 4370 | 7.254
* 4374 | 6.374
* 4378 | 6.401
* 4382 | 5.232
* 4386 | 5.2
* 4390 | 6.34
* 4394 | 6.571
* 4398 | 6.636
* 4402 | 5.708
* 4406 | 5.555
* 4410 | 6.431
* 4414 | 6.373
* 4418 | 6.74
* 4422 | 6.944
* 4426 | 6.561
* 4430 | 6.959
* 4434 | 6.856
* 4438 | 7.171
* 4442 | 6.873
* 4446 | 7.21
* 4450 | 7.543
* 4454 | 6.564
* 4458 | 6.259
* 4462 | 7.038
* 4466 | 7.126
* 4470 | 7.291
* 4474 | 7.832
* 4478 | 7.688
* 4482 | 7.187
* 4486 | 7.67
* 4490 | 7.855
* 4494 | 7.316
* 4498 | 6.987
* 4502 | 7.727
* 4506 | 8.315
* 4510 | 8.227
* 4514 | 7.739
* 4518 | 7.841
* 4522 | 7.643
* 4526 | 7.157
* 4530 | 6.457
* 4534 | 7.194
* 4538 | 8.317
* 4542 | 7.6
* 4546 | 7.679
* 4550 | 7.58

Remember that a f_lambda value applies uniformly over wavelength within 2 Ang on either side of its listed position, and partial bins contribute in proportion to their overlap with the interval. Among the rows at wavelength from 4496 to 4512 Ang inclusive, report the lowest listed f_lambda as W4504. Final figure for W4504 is 6.987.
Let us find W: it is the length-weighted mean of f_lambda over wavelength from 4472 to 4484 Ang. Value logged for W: 7.57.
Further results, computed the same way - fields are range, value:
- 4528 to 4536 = 6.83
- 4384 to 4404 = 6.09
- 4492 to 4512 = 7.71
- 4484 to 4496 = 7.61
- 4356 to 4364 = 6.45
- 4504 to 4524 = 7.95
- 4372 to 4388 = 5.8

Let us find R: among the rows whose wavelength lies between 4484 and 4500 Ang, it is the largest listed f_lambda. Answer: 7.855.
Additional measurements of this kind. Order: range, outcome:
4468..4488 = 7.832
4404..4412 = 6.431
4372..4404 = 6.636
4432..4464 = 7.543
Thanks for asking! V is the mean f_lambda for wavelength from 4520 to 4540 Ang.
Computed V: 7.35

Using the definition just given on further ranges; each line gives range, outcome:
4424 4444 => 6.88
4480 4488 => 7.43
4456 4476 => 7.11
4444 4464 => 6.92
